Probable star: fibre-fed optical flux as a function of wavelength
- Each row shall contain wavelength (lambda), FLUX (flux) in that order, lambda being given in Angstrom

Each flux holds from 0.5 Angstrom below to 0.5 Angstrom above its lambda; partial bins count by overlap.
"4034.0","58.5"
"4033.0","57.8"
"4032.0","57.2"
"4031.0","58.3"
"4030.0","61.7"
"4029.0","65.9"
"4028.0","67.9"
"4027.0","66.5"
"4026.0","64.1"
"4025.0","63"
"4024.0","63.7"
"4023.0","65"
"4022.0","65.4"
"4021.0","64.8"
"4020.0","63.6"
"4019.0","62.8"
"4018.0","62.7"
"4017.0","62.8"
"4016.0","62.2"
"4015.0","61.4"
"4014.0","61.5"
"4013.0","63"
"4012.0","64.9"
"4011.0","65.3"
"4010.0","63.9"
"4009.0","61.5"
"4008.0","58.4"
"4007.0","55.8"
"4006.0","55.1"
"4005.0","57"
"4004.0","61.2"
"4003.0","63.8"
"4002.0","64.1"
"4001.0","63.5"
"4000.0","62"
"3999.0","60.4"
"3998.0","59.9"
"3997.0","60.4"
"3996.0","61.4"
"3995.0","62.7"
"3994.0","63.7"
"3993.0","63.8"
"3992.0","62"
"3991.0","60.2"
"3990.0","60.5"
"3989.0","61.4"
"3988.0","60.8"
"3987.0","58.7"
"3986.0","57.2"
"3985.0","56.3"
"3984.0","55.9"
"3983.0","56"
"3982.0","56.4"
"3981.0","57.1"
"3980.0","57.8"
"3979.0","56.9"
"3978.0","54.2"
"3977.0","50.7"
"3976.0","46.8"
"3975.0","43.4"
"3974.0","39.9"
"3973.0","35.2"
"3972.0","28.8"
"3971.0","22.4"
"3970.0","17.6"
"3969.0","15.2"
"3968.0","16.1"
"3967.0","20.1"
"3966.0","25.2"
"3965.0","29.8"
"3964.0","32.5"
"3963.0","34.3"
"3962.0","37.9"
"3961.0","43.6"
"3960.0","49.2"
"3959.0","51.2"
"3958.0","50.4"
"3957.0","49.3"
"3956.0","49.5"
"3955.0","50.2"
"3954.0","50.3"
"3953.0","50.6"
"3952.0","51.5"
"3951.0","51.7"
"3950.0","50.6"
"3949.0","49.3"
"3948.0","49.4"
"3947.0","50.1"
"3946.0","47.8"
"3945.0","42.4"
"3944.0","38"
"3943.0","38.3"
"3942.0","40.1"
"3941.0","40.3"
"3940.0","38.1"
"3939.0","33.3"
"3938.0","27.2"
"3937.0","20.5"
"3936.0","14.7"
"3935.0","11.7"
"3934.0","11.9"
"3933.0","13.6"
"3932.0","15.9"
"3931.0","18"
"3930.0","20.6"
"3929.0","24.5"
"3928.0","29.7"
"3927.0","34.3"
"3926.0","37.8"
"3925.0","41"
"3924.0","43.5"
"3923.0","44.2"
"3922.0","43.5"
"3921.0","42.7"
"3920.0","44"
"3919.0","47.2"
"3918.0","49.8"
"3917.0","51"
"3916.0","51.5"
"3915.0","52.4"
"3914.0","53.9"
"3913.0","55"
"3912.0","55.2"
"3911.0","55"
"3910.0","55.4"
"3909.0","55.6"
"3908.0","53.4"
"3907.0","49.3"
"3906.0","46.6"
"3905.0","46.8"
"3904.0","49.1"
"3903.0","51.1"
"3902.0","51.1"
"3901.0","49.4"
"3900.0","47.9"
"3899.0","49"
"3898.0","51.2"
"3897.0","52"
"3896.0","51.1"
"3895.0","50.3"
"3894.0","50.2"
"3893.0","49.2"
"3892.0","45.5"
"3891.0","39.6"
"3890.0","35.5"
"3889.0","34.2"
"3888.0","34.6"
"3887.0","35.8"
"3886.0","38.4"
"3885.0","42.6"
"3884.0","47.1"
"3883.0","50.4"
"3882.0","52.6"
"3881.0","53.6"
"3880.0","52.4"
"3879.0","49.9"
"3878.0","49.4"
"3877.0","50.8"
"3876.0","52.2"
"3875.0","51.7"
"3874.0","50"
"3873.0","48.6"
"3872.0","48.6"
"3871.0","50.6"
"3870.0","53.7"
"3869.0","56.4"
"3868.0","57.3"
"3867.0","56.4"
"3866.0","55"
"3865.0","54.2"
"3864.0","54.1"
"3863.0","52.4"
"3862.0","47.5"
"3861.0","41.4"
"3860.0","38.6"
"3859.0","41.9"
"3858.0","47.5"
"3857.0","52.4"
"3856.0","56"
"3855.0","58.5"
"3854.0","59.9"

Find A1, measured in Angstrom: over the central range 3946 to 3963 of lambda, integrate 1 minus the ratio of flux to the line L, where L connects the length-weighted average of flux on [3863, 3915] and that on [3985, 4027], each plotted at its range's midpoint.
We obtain 2.4 Angstrom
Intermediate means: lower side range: 49.6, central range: 48.6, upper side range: 61.8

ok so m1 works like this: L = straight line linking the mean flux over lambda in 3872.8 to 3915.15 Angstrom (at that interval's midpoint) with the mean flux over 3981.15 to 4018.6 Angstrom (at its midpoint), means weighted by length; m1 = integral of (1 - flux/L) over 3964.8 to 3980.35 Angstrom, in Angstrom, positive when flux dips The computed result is 6.17 Angstrom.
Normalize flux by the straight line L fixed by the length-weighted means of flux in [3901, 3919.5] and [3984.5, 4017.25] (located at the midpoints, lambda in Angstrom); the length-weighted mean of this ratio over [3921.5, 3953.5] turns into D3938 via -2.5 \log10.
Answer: 0.48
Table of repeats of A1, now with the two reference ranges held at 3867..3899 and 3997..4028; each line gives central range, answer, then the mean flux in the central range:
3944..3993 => 9.8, 46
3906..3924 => 0.5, 50.2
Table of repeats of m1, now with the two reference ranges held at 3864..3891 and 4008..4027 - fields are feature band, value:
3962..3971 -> 5.2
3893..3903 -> 0.1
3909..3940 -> 9.4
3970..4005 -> 3.1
